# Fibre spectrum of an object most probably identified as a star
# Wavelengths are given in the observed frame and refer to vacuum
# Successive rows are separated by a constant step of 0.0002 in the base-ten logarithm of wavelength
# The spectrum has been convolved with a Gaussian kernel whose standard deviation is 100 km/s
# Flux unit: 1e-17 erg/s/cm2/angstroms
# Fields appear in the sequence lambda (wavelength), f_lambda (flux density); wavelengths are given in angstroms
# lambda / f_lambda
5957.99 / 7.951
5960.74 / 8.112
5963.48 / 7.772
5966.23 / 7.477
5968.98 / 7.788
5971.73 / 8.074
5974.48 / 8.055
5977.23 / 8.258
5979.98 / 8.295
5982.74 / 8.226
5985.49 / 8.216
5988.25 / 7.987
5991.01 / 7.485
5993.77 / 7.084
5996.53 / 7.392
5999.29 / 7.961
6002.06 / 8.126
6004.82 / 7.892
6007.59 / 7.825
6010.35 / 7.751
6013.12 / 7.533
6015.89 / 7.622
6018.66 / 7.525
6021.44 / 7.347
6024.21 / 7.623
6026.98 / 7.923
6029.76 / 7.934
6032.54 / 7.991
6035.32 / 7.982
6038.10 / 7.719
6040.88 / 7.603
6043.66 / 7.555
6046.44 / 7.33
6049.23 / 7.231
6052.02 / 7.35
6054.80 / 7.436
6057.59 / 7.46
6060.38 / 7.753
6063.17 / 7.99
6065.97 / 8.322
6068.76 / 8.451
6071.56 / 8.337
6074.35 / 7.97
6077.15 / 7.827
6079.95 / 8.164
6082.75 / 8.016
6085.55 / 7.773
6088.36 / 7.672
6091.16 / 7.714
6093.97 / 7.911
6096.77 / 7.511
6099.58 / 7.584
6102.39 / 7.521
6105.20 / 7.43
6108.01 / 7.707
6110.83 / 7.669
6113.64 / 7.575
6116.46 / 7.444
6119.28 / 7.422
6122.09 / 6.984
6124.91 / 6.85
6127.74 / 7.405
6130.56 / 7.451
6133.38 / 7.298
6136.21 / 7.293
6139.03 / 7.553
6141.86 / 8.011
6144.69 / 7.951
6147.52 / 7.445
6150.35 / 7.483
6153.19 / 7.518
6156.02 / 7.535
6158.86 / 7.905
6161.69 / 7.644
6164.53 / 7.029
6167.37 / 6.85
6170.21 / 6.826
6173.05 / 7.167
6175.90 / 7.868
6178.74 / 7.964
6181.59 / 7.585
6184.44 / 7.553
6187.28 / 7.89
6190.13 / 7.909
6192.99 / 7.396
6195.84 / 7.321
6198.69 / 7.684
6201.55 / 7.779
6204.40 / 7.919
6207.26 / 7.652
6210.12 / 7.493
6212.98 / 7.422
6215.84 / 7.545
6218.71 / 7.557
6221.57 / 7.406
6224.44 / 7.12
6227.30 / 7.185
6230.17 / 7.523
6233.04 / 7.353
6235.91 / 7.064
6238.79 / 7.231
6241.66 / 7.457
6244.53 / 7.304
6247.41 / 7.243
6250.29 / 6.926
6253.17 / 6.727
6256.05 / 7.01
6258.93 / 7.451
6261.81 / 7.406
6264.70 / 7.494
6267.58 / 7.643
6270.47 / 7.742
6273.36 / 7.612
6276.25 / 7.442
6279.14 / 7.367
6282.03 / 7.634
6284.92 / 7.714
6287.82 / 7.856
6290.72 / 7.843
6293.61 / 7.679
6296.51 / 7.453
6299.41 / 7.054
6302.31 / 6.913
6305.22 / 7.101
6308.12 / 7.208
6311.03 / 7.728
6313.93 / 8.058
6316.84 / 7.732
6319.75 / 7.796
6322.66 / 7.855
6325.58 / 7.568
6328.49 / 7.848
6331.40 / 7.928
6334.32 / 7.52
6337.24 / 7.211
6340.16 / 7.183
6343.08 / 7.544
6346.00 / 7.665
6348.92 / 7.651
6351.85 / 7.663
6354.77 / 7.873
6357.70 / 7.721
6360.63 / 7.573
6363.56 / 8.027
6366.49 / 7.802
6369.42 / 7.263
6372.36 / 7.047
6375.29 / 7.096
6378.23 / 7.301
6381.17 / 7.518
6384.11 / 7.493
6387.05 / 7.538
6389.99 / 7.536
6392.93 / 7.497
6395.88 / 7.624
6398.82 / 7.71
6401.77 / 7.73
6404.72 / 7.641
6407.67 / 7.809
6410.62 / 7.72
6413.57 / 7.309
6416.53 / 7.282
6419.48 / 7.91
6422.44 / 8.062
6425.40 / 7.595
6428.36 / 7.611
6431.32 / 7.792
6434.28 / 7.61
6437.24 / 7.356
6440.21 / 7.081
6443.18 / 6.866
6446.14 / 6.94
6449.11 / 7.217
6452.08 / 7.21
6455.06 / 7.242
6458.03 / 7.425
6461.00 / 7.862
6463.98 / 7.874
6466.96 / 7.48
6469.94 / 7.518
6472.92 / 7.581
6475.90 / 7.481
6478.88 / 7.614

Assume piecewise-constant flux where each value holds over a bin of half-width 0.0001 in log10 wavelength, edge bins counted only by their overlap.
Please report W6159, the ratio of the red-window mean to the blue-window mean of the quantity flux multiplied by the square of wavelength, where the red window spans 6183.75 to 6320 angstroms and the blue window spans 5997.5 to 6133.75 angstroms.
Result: 1.03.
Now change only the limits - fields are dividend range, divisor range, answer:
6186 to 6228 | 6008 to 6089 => 1.02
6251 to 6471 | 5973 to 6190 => 1.07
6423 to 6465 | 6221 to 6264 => 1.09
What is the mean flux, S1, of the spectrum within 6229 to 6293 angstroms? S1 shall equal 7.41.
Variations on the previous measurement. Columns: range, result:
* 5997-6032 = 7.75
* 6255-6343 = 7.54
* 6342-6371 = 7.68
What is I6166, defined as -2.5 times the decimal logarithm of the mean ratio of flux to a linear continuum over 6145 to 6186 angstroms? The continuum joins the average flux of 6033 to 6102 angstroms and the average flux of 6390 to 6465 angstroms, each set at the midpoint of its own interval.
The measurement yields 0.03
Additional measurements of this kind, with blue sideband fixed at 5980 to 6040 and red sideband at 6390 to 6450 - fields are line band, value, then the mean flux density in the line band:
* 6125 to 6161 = 0.02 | 7.55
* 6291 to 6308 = 0.05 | 7.28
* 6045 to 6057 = 0.06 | 7.35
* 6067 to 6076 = -0.07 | 8.25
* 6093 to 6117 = 0.02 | 7.6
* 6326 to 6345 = 0.00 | 7.55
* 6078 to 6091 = -0.02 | 7.88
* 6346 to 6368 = -0.03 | 7.75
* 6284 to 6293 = -0.03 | 7.8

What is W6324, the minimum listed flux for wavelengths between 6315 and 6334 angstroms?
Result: 7.568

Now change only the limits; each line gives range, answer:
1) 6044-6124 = 6.984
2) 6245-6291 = 6.727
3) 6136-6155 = 7.293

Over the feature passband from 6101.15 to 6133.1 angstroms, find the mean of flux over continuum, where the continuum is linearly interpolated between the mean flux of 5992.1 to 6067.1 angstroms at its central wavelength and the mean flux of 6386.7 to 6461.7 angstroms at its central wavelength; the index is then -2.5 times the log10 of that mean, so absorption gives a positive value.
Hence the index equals 0.03 mag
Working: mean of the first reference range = 7.67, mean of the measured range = 7.4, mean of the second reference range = 7.5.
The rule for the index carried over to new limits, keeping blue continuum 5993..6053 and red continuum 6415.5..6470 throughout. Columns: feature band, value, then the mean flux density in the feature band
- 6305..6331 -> -0.02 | 7.69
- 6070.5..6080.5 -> -0.06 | 8.06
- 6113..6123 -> 0.04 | 7.36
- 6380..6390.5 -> 0.00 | 7.52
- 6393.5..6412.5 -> -0.03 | 7.69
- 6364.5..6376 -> 0.02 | 7.35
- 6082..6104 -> -0.01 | 7.7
